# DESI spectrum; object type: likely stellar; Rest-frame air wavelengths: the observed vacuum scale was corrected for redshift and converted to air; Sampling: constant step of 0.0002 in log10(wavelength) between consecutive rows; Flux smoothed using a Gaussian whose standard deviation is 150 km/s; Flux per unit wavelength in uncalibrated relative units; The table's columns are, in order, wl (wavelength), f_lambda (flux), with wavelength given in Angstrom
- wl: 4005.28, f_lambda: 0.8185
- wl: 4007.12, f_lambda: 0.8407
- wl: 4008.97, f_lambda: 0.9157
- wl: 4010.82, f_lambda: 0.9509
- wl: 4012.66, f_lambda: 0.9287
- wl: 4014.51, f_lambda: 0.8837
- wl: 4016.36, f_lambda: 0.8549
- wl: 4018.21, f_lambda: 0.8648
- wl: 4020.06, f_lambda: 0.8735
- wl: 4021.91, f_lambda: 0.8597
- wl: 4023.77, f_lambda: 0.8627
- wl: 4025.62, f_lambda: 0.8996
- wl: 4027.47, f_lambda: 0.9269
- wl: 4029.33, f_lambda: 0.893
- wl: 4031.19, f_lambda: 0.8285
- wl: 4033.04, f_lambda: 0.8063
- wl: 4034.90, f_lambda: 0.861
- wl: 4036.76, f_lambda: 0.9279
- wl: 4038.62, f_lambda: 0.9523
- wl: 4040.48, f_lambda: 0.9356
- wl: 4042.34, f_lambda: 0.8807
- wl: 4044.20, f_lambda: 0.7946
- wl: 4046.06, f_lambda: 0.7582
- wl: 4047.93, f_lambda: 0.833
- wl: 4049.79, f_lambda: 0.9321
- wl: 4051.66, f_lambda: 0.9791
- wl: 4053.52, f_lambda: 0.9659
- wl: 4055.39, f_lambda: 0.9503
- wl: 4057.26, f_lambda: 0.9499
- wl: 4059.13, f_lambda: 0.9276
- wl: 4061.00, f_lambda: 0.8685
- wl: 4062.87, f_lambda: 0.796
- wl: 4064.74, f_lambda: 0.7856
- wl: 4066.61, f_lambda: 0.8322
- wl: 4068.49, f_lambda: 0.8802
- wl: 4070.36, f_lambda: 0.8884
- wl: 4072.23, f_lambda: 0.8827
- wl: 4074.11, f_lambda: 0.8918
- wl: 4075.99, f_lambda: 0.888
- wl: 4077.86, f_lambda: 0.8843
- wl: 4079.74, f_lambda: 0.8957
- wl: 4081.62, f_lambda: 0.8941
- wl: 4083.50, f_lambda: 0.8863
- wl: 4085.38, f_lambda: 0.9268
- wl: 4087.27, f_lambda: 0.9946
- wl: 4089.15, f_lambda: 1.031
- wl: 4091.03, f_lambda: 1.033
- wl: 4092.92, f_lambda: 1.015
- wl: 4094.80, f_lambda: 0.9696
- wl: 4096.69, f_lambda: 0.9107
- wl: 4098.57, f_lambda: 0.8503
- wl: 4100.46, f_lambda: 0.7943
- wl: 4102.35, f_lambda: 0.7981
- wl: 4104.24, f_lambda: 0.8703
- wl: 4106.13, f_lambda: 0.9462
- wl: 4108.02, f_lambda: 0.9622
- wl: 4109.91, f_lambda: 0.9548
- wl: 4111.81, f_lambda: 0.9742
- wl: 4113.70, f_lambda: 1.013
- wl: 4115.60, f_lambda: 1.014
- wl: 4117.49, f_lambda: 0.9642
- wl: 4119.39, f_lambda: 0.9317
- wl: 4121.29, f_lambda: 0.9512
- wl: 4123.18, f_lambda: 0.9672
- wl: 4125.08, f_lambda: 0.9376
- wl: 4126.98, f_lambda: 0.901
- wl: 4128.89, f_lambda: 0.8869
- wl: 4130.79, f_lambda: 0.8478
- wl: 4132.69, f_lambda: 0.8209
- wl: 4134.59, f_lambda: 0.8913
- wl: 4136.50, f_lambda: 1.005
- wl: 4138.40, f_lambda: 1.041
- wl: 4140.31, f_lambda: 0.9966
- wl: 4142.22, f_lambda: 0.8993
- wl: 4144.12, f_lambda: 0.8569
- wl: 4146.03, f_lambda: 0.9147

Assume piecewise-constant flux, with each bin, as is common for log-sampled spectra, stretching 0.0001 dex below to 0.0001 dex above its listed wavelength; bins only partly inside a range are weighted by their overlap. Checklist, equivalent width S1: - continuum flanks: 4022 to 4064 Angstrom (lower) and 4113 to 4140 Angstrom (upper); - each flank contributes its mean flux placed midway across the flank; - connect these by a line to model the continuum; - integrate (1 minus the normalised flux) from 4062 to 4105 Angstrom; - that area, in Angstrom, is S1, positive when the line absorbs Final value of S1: 0.8 Angstrom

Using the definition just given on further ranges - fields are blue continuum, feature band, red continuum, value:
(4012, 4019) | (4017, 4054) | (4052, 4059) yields 1.5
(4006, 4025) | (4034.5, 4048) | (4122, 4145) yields 0.3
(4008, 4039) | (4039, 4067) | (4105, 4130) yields 0.8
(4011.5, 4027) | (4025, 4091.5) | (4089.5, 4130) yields 0.7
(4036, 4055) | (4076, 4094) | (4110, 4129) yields -0.4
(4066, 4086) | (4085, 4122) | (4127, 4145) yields -1.9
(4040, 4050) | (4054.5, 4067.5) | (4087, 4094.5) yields 0.5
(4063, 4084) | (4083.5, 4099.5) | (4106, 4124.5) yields -0.9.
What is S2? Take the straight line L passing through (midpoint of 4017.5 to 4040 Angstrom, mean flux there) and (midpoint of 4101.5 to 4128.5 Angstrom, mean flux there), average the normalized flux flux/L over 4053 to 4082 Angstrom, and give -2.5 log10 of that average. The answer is 0.03 mag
